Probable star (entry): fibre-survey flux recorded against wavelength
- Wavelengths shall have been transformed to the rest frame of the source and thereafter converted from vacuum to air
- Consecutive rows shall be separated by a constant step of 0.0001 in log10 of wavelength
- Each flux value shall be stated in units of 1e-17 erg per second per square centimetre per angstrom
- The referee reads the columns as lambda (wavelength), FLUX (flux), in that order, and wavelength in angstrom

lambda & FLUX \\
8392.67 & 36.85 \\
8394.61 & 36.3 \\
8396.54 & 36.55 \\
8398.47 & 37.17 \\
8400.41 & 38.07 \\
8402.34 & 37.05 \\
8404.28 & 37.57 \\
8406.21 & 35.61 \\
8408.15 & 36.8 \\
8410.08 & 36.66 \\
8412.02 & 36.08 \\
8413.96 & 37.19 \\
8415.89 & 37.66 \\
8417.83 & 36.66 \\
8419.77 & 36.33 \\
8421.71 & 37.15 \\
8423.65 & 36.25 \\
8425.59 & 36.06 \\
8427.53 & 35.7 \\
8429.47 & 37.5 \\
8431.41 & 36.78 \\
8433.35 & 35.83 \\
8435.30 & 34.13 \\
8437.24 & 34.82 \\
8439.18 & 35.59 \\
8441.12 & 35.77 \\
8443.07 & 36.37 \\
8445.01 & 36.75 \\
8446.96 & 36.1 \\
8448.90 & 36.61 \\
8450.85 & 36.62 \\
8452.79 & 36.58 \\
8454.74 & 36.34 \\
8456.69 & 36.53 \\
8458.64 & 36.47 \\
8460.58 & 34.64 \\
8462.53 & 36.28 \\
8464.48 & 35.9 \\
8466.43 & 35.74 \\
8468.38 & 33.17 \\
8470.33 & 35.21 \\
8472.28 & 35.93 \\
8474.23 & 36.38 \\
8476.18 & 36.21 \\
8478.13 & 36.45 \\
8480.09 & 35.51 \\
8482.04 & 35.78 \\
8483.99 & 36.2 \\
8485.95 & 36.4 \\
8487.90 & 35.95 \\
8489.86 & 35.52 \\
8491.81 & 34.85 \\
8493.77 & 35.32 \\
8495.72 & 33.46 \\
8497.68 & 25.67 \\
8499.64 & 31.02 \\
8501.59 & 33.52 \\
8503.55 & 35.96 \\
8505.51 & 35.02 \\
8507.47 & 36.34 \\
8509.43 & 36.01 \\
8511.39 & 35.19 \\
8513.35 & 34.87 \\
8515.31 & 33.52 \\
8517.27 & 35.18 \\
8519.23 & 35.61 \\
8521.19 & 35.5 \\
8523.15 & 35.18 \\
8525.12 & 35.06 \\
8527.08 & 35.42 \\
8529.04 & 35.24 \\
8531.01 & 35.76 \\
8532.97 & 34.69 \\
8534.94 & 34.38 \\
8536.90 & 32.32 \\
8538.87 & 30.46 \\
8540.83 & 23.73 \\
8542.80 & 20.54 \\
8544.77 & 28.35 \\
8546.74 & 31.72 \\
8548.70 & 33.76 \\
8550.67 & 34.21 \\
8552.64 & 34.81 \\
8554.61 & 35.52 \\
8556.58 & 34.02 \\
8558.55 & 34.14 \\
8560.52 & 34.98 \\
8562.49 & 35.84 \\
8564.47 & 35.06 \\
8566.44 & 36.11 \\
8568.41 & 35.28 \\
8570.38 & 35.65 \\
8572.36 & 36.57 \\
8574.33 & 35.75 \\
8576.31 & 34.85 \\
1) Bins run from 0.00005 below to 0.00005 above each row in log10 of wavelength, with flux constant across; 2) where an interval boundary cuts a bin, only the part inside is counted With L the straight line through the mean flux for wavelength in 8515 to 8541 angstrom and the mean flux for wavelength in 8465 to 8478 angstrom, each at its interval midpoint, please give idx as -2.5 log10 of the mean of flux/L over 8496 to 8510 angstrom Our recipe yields 0.05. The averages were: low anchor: 35.5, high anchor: 34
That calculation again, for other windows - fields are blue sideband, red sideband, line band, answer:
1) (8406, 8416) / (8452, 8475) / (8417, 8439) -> 0.009 mag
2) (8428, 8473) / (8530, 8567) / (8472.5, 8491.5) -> -0.036 mag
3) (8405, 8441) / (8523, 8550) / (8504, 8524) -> -0.082 mag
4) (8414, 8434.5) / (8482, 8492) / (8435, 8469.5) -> 0.013 mag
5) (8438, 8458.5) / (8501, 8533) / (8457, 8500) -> 0.026 mag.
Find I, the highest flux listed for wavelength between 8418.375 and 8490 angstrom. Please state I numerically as 37.5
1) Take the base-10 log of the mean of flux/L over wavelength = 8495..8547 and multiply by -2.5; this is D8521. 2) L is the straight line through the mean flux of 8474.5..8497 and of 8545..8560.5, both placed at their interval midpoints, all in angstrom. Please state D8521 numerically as 0.05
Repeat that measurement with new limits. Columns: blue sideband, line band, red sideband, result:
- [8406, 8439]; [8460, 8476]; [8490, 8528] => -0.01 mag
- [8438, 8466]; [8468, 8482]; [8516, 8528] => 0.01 mag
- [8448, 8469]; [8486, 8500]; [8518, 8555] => 0.04 mag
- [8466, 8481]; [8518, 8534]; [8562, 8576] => 0.01 mag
